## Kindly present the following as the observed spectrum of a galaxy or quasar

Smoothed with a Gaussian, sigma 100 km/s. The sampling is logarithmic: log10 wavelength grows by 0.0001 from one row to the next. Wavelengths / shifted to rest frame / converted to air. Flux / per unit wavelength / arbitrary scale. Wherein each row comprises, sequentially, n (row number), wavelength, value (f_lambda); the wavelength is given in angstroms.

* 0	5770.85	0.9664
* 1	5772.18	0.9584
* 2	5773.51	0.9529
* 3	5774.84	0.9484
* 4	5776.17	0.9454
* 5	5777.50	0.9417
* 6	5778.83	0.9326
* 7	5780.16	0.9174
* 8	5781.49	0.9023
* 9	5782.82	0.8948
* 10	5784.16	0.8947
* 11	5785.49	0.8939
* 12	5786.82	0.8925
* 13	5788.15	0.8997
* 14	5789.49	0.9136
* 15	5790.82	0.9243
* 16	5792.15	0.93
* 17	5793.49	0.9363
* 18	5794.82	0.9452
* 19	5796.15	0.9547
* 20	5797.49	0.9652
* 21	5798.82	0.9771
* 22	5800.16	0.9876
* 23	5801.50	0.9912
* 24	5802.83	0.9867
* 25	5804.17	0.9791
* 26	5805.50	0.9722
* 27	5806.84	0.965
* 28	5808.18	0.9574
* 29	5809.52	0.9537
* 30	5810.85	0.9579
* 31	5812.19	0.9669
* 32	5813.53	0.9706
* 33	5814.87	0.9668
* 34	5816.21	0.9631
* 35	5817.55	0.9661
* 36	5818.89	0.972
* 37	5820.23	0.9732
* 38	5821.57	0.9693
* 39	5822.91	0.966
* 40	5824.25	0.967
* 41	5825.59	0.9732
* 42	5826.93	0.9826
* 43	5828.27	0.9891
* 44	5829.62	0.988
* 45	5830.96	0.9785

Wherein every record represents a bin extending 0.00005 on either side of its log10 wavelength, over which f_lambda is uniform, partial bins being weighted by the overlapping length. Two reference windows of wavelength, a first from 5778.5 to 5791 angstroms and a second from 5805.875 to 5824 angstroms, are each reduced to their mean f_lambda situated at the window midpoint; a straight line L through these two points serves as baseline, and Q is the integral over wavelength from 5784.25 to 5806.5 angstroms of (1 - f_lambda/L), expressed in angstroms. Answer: -0.46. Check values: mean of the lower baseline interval 0.905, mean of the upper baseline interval 0.965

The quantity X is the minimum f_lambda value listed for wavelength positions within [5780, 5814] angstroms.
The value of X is 0.8925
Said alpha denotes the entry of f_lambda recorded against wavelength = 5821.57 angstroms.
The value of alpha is 0.9693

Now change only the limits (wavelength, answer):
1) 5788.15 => 0.8997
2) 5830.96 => 0.9785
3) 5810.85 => 0.9579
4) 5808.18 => 0.9574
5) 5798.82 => 0.9771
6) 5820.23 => 0.9732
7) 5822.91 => 0.966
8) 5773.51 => 0.9529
